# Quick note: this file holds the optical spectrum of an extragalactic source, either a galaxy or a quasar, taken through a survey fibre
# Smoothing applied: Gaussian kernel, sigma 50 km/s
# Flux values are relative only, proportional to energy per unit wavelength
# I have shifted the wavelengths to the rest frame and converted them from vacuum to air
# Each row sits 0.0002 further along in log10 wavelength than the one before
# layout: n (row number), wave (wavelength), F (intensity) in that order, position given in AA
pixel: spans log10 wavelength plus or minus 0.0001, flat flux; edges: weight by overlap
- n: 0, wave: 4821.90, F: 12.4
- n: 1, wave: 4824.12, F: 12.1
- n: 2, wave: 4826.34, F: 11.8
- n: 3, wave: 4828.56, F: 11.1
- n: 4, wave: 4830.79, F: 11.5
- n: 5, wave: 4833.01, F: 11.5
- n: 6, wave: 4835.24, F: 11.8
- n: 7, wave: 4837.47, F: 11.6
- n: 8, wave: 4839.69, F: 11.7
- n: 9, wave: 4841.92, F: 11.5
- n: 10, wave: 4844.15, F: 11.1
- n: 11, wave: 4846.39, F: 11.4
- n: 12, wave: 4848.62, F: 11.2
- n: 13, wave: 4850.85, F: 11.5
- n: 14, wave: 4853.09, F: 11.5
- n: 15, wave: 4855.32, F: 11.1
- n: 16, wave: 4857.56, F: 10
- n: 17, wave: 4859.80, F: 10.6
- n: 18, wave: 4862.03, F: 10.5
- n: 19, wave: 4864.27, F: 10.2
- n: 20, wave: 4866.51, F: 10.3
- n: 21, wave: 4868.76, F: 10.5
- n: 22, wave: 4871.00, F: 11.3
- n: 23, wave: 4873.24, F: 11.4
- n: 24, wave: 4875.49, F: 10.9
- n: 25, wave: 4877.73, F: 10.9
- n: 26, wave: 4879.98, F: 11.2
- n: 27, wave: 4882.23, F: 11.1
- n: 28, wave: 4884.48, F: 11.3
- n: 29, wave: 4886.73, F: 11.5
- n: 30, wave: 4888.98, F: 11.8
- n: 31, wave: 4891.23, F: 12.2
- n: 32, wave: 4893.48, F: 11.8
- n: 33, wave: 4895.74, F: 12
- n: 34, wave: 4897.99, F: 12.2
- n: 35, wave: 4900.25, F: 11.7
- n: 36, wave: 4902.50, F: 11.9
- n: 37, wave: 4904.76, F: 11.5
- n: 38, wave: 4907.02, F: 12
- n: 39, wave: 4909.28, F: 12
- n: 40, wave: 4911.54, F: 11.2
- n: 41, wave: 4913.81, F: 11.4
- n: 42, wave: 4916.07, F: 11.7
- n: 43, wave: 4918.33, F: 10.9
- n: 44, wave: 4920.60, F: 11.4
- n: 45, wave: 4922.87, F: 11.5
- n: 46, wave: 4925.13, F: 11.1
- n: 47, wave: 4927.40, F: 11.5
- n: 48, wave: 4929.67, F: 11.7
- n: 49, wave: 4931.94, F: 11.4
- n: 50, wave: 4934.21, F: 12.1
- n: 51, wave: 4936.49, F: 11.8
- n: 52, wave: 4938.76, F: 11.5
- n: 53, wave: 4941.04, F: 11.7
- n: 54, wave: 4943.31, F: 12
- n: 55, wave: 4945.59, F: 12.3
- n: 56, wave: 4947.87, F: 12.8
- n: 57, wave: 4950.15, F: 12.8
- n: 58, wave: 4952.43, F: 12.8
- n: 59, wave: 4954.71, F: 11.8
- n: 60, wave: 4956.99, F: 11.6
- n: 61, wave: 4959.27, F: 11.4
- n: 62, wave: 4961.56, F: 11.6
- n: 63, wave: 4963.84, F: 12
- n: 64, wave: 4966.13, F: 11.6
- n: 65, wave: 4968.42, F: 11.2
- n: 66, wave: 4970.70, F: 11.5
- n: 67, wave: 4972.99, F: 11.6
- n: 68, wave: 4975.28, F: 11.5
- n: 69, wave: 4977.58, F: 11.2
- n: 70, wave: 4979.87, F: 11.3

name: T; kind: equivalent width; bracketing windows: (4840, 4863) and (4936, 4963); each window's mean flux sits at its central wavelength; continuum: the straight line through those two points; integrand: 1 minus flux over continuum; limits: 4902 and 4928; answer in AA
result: 0.40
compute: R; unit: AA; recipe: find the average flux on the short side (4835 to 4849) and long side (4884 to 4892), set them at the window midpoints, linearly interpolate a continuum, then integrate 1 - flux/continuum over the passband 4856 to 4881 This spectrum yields 1.93 AA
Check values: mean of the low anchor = 11.5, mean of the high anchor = 11.7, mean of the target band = 10.7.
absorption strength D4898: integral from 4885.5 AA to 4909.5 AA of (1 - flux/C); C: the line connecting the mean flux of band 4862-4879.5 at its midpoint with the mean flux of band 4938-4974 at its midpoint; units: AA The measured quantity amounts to -1.59 AA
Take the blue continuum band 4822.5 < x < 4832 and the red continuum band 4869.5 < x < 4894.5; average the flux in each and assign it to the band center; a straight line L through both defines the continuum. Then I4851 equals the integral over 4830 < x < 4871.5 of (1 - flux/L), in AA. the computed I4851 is 1.7 AA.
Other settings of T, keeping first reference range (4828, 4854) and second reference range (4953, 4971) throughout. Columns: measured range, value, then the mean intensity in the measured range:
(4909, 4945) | 0.1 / 11.6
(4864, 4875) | 0.7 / 10.8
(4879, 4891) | 0.1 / 11.4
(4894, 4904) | -0.3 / 11.9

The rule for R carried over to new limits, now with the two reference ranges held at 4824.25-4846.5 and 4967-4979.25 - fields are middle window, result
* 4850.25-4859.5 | 0.4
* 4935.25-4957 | -1.4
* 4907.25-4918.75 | -0.1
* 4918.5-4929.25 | 0.1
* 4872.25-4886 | 0.4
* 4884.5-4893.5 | -0.2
